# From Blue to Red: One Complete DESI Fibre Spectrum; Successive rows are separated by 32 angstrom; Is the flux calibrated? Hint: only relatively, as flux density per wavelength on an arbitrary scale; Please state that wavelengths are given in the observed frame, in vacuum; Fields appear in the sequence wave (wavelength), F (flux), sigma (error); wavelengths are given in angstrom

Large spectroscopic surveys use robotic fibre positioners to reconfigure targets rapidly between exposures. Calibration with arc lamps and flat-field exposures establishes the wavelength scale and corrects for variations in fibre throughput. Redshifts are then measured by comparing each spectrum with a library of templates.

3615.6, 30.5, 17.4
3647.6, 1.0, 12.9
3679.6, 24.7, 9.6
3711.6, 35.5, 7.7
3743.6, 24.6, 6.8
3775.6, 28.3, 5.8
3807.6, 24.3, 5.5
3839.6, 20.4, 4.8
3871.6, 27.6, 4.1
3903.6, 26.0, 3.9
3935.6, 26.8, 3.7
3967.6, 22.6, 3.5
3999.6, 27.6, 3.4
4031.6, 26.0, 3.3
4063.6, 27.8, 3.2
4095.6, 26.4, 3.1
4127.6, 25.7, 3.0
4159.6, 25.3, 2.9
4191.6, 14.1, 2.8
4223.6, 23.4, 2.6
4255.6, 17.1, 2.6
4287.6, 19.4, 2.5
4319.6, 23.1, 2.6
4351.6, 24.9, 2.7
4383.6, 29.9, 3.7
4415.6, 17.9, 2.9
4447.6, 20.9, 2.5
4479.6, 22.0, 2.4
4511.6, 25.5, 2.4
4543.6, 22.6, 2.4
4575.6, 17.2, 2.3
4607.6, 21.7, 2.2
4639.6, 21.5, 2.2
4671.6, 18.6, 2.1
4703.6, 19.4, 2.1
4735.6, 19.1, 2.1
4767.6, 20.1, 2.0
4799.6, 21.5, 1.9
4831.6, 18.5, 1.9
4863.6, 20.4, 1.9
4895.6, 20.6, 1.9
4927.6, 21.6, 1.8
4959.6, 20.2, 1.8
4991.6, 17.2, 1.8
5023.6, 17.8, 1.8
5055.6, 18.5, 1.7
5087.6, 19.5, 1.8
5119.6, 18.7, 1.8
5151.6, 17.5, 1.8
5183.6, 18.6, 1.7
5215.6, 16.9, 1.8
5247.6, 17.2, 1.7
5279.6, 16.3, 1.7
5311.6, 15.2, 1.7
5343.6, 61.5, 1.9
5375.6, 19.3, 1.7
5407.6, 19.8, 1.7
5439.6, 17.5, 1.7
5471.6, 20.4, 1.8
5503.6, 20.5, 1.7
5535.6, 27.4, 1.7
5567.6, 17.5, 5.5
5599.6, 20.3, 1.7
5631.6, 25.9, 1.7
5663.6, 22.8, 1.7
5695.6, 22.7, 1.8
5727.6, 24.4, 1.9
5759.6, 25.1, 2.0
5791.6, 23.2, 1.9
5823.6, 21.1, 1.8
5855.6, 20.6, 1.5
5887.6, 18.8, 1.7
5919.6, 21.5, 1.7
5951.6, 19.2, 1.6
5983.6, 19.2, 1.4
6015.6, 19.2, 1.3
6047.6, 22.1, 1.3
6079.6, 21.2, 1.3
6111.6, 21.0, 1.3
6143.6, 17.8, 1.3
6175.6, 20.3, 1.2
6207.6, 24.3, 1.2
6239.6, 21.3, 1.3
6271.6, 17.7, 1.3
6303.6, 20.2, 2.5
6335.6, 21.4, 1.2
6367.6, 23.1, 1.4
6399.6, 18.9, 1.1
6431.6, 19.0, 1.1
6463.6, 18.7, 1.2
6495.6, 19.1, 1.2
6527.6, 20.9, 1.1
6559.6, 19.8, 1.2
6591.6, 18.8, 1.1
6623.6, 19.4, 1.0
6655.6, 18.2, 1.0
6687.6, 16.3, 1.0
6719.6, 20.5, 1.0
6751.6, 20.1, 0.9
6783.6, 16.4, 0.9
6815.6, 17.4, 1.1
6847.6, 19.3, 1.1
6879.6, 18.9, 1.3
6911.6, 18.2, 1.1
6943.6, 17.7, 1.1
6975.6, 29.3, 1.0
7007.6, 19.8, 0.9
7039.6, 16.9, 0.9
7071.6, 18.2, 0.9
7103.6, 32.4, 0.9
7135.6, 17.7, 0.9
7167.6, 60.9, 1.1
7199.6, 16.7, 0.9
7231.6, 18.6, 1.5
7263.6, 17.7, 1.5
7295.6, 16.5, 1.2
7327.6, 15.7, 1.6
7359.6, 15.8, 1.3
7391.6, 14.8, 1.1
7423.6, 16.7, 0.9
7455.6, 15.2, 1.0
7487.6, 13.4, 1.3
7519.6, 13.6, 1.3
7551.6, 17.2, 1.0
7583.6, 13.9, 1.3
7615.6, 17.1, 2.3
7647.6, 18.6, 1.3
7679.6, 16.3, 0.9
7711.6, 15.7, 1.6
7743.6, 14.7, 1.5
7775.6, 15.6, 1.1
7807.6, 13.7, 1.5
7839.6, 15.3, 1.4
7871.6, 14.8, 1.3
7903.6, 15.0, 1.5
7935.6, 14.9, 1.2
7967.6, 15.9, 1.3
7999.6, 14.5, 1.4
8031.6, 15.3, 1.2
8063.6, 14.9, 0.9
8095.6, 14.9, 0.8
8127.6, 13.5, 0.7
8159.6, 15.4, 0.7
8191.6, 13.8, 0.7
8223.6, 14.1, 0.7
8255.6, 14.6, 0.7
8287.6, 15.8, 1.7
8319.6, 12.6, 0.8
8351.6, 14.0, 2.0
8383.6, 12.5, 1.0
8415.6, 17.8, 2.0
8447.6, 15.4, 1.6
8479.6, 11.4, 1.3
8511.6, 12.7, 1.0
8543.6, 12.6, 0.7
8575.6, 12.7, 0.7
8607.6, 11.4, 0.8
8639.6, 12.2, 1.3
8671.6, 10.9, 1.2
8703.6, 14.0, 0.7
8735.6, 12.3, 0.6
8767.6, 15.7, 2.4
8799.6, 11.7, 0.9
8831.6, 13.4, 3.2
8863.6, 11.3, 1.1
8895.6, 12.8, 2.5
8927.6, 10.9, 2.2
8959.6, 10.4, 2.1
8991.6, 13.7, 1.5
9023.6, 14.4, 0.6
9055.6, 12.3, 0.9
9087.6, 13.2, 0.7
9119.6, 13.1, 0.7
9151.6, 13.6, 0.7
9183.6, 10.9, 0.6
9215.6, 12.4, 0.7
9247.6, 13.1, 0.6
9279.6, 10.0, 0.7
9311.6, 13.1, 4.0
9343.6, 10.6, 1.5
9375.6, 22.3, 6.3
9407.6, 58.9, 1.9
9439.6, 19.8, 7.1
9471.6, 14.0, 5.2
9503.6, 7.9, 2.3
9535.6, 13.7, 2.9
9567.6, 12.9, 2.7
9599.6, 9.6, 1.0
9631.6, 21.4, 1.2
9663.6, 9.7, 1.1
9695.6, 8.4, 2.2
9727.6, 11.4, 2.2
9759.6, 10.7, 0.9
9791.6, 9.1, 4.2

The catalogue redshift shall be 0.432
